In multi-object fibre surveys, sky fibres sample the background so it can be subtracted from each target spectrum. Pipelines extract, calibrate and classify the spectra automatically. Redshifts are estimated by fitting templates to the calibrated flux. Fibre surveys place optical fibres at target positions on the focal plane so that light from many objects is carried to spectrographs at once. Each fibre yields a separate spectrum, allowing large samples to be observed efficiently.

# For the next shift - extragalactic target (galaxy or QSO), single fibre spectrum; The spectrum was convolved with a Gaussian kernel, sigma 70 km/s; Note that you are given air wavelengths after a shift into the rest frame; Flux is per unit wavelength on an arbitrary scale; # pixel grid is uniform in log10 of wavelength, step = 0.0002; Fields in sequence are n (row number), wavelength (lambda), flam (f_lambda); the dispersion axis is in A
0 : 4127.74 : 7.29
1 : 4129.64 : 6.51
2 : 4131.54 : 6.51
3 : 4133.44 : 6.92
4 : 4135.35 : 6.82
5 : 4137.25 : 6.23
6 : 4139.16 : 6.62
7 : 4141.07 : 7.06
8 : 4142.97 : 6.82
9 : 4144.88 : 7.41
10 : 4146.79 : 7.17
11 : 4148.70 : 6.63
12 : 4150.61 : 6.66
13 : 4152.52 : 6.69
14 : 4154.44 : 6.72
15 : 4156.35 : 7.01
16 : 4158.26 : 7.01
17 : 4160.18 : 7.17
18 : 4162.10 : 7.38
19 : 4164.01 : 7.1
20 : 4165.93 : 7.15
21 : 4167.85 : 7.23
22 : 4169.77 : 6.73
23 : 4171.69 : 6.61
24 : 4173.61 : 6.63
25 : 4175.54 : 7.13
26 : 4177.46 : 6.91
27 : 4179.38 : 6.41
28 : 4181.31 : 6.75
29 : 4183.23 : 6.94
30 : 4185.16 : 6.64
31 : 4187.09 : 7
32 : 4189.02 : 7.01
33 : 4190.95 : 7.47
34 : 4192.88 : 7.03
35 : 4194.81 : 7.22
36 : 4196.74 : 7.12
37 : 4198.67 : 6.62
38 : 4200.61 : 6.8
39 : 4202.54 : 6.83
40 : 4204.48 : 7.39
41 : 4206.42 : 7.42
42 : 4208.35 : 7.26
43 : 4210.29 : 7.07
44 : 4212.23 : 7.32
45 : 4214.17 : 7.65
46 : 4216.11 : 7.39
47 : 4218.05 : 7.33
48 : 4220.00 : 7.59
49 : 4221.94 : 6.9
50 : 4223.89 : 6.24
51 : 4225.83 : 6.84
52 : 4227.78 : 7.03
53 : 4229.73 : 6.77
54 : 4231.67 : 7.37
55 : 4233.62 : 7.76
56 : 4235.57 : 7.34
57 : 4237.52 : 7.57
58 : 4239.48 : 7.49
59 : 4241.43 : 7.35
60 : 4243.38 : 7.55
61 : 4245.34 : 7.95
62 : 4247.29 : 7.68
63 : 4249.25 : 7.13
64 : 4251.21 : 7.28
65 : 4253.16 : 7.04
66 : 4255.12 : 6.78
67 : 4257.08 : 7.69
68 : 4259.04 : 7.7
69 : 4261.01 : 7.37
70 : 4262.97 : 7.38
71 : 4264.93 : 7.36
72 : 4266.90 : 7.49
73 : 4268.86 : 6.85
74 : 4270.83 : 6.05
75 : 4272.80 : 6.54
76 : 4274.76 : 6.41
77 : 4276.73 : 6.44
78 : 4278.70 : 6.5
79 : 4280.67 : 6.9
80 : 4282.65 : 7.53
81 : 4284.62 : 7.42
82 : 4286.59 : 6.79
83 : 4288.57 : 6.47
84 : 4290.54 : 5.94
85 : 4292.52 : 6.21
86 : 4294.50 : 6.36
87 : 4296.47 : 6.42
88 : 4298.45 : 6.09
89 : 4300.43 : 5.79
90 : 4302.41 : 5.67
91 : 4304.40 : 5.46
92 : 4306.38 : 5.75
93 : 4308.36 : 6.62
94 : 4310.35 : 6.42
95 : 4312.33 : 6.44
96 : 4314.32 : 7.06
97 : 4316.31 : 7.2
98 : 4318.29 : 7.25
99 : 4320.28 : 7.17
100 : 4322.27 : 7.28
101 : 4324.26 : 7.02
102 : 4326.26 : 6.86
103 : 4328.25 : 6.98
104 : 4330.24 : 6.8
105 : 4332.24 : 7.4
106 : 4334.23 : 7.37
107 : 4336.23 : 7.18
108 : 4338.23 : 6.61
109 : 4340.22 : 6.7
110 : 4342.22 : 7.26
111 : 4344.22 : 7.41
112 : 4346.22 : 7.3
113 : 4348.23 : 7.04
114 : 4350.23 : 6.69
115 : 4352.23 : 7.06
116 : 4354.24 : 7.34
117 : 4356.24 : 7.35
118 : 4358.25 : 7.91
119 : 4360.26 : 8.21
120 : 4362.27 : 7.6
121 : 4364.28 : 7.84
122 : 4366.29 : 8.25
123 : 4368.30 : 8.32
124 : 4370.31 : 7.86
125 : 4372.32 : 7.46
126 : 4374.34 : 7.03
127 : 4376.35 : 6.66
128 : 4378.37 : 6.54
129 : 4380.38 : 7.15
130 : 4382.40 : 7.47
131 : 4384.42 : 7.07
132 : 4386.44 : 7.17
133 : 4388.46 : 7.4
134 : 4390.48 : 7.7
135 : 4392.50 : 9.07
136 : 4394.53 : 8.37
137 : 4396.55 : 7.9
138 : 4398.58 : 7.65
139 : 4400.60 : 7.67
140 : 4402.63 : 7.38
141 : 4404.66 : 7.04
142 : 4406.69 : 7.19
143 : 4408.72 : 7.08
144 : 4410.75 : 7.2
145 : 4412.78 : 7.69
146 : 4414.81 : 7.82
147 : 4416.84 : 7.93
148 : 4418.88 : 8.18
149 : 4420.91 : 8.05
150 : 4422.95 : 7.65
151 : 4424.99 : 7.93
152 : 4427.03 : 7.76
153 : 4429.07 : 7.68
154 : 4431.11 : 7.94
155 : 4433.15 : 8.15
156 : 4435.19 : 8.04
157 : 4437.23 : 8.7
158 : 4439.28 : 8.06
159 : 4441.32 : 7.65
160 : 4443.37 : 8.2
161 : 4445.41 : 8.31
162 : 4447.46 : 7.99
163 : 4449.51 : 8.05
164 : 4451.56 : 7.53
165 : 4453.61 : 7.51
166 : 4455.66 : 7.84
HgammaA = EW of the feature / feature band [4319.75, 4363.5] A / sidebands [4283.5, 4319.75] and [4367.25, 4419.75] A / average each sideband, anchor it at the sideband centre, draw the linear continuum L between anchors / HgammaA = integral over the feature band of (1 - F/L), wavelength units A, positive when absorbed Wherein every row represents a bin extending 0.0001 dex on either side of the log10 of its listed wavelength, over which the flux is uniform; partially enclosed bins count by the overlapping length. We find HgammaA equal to -1.9 A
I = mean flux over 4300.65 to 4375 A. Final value 7.1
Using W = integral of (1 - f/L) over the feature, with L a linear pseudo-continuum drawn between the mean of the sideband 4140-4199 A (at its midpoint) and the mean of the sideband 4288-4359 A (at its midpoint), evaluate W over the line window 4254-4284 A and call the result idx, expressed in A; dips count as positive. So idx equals -0.73 A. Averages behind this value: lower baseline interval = 6.95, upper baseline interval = 6.77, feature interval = 7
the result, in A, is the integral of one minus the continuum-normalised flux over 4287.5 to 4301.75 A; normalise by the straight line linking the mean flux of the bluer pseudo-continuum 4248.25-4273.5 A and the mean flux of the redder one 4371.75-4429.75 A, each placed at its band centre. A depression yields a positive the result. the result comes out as 2.1 A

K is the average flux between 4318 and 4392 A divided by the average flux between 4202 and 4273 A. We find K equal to 1.0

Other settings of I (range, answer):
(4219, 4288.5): 7.14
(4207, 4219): 7.34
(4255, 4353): 6.81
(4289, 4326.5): 6.47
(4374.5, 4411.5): 7.42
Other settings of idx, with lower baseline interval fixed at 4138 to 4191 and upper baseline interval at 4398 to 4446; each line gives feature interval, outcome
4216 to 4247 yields -0.6 A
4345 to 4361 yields 0.4 A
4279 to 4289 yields 0.4 A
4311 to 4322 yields 0.6 A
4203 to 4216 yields -0.5 A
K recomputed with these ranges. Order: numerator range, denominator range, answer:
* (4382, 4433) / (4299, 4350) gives 1.13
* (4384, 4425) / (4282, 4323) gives 1.18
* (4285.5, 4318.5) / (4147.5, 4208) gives 0.91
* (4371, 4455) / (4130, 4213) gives 1.11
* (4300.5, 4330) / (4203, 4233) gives 0.92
